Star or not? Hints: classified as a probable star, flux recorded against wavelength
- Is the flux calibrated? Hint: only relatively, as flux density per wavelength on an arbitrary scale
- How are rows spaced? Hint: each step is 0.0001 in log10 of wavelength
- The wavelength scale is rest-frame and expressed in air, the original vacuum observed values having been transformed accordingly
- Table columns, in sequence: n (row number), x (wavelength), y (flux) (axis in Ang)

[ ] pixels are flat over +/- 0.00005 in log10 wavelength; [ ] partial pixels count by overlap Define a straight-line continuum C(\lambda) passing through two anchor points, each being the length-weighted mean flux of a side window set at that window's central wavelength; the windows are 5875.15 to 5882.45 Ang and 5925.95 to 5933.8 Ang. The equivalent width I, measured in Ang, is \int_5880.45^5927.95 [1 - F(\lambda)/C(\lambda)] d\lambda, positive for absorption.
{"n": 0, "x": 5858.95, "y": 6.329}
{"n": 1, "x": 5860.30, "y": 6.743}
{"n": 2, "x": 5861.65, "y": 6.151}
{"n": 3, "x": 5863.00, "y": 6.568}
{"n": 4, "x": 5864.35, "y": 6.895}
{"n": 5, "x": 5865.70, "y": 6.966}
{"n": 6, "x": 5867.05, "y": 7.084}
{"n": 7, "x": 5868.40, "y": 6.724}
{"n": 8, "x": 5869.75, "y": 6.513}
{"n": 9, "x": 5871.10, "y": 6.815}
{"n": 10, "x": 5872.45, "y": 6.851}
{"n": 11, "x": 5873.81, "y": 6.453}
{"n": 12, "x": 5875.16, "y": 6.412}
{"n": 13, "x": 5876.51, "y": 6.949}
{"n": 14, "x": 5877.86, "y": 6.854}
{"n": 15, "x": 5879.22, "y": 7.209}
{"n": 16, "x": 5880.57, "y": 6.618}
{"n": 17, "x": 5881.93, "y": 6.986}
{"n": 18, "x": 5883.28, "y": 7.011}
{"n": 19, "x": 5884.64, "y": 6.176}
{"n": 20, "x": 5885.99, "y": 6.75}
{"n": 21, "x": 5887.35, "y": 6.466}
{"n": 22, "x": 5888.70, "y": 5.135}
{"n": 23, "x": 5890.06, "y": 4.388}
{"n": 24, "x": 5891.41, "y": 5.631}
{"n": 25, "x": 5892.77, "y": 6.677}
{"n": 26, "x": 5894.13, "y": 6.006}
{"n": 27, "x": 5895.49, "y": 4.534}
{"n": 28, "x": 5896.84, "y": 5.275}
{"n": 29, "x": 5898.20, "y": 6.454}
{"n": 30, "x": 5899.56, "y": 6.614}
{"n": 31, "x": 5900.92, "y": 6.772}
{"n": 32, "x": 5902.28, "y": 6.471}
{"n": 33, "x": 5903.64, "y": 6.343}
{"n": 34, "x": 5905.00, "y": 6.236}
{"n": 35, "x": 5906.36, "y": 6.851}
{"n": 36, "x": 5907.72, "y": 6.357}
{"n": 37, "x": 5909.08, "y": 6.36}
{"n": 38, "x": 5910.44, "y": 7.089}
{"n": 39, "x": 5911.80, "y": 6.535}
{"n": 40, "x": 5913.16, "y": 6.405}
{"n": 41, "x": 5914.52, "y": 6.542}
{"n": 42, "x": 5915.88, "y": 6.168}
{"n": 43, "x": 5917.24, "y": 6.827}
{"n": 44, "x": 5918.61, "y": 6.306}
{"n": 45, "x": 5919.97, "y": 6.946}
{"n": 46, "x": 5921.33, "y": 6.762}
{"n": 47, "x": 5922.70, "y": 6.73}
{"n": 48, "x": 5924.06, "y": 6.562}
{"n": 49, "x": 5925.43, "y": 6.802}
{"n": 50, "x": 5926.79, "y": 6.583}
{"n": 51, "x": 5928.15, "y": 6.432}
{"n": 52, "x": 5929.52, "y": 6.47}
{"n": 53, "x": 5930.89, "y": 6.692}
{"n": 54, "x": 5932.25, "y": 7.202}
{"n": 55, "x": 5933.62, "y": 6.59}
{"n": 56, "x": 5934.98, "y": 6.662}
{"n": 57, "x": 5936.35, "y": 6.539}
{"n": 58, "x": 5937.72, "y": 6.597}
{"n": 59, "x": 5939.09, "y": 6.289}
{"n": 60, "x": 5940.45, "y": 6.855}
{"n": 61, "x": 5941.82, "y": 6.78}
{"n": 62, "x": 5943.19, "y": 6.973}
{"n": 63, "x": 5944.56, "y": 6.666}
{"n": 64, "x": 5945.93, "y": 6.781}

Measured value 2.9 Ang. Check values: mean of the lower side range 6.87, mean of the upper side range 6.67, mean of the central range 6.35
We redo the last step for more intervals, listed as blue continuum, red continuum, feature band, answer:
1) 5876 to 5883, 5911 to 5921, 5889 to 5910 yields 2.1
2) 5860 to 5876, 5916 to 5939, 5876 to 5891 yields 0.6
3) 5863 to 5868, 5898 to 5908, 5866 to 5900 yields 2.0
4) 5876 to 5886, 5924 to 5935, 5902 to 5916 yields 0.5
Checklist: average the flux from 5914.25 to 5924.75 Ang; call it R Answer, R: 6.6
